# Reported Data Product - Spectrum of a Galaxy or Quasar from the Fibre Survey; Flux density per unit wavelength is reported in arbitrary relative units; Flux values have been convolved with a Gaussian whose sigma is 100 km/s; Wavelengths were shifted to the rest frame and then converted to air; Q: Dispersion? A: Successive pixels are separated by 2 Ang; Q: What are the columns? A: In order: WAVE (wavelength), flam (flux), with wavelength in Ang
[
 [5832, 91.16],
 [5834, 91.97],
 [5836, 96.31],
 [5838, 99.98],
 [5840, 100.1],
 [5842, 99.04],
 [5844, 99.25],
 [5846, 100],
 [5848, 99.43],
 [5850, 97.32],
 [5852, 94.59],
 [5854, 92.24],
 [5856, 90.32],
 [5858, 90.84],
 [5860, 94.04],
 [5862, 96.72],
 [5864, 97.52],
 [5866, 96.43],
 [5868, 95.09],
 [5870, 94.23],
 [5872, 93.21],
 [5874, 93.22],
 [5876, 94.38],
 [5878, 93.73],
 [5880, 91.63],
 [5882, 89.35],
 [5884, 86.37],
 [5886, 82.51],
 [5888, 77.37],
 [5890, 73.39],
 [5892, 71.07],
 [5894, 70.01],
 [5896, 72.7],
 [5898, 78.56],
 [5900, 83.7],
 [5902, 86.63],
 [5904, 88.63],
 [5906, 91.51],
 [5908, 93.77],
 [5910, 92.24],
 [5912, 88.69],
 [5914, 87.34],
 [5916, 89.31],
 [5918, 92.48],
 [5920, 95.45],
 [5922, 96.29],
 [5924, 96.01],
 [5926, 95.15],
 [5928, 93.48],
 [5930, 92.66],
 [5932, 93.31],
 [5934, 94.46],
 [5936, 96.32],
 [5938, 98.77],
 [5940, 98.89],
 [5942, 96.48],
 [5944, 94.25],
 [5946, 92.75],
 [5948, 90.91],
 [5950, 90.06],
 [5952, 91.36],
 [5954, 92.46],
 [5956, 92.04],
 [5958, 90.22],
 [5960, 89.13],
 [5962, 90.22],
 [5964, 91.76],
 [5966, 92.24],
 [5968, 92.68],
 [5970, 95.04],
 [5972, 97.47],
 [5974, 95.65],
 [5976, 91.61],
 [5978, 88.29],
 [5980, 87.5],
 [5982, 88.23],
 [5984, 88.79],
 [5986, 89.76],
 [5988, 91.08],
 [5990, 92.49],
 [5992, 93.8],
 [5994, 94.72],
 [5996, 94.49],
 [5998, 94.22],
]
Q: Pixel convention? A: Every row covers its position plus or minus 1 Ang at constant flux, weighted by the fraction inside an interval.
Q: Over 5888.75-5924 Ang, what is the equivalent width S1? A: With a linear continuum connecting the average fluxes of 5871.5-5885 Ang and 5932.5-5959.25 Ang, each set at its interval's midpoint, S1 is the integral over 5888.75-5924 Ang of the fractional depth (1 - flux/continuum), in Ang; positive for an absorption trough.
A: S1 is 2.6 Ang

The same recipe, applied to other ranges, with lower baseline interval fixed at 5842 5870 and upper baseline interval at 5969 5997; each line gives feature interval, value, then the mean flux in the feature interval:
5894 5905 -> 1.6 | 80.9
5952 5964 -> 0.2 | 90.9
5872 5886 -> 0.6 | 90.9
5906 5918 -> 0.5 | 90.6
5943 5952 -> 0.1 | 91.9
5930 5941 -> -0.3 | 96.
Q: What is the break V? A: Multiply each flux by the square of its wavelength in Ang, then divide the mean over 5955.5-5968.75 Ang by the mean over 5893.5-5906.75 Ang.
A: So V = 1.14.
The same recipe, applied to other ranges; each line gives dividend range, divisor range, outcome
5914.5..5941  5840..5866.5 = 1.01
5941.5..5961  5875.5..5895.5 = 1.14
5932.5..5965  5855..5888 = 1.04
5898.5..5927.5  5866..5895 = 1.07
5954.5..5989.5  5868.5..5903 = 1.11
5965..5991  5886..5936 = 1.07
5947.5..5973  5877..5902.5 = 1.16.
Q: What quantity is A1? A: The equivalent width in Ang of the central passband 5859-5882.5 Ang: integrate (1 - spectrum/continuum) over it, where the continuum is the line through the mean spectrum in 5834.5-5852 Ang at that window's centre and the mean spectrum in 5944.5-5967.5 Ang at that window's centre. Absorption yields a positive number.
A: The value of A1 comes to 0.61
